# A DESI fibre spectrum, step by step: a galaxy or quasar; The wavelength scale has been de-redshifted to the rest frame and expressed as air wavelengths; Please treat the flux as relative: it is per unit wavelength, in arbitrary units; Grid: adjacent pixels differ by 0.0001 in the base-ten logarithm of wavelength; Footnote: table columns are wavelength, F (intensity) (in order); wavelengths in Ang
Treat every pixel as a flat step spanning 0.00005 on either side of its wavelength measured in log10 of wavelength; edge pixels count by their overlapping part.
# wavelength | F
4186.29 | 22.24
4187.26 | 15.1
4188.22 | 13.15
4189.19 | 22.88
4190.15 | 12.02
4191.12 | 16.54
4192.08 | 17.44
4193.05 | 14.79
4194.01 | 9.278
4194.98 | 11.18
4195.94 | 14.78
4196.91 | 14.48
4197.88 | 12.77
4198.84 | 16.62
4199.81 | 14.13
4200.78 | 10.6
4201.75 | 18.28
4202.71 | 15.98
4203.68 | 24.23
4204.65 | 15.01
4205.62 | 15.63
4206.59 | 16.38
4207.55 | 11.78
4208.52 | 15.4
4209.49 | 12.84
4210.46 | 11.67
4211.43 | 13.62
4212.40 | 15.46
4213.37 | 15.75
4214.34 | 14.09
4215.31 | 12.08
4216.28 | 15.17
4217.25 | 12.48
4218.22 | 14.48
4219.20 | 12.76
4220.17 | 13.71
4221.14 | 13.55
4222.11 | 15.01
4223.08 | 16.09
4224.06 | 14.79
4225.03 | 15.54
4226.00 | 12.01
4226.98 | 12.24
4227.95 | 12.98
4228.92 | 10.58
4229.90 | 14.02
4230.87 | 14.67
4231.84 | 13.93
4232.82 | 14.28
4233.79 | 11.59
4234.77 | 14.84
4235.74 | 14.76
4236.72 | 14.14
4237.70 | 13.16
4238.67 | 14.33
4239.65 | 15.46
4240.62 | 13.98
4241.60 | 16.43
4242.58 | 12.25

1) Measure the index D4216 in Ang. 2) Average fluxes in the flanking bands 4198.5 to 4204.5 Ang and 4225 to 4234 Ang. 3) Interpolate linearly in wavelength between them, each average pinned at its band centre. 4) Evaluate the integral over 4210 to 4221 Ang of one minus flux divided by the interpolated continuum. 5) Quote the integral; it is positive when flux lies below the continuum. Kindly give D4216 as 0.79 Ang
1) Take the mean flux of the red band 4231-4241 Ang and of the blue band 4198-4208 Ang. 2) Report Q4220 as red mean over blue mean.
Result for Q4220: 0.89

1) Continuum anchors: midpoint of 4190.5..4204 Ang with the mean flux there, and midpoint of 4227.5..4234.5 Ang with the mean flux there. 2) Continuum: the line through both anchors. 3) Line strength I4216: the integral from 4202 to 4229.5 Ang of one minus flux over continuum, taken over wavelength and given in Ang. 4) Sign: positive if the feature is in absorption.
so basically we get -0.7 Ang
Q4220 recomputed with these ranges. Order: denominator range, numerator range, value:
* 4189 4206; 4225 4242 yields 0.90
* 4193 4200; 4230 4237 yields 1.05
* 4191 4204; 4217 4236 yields 0.92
